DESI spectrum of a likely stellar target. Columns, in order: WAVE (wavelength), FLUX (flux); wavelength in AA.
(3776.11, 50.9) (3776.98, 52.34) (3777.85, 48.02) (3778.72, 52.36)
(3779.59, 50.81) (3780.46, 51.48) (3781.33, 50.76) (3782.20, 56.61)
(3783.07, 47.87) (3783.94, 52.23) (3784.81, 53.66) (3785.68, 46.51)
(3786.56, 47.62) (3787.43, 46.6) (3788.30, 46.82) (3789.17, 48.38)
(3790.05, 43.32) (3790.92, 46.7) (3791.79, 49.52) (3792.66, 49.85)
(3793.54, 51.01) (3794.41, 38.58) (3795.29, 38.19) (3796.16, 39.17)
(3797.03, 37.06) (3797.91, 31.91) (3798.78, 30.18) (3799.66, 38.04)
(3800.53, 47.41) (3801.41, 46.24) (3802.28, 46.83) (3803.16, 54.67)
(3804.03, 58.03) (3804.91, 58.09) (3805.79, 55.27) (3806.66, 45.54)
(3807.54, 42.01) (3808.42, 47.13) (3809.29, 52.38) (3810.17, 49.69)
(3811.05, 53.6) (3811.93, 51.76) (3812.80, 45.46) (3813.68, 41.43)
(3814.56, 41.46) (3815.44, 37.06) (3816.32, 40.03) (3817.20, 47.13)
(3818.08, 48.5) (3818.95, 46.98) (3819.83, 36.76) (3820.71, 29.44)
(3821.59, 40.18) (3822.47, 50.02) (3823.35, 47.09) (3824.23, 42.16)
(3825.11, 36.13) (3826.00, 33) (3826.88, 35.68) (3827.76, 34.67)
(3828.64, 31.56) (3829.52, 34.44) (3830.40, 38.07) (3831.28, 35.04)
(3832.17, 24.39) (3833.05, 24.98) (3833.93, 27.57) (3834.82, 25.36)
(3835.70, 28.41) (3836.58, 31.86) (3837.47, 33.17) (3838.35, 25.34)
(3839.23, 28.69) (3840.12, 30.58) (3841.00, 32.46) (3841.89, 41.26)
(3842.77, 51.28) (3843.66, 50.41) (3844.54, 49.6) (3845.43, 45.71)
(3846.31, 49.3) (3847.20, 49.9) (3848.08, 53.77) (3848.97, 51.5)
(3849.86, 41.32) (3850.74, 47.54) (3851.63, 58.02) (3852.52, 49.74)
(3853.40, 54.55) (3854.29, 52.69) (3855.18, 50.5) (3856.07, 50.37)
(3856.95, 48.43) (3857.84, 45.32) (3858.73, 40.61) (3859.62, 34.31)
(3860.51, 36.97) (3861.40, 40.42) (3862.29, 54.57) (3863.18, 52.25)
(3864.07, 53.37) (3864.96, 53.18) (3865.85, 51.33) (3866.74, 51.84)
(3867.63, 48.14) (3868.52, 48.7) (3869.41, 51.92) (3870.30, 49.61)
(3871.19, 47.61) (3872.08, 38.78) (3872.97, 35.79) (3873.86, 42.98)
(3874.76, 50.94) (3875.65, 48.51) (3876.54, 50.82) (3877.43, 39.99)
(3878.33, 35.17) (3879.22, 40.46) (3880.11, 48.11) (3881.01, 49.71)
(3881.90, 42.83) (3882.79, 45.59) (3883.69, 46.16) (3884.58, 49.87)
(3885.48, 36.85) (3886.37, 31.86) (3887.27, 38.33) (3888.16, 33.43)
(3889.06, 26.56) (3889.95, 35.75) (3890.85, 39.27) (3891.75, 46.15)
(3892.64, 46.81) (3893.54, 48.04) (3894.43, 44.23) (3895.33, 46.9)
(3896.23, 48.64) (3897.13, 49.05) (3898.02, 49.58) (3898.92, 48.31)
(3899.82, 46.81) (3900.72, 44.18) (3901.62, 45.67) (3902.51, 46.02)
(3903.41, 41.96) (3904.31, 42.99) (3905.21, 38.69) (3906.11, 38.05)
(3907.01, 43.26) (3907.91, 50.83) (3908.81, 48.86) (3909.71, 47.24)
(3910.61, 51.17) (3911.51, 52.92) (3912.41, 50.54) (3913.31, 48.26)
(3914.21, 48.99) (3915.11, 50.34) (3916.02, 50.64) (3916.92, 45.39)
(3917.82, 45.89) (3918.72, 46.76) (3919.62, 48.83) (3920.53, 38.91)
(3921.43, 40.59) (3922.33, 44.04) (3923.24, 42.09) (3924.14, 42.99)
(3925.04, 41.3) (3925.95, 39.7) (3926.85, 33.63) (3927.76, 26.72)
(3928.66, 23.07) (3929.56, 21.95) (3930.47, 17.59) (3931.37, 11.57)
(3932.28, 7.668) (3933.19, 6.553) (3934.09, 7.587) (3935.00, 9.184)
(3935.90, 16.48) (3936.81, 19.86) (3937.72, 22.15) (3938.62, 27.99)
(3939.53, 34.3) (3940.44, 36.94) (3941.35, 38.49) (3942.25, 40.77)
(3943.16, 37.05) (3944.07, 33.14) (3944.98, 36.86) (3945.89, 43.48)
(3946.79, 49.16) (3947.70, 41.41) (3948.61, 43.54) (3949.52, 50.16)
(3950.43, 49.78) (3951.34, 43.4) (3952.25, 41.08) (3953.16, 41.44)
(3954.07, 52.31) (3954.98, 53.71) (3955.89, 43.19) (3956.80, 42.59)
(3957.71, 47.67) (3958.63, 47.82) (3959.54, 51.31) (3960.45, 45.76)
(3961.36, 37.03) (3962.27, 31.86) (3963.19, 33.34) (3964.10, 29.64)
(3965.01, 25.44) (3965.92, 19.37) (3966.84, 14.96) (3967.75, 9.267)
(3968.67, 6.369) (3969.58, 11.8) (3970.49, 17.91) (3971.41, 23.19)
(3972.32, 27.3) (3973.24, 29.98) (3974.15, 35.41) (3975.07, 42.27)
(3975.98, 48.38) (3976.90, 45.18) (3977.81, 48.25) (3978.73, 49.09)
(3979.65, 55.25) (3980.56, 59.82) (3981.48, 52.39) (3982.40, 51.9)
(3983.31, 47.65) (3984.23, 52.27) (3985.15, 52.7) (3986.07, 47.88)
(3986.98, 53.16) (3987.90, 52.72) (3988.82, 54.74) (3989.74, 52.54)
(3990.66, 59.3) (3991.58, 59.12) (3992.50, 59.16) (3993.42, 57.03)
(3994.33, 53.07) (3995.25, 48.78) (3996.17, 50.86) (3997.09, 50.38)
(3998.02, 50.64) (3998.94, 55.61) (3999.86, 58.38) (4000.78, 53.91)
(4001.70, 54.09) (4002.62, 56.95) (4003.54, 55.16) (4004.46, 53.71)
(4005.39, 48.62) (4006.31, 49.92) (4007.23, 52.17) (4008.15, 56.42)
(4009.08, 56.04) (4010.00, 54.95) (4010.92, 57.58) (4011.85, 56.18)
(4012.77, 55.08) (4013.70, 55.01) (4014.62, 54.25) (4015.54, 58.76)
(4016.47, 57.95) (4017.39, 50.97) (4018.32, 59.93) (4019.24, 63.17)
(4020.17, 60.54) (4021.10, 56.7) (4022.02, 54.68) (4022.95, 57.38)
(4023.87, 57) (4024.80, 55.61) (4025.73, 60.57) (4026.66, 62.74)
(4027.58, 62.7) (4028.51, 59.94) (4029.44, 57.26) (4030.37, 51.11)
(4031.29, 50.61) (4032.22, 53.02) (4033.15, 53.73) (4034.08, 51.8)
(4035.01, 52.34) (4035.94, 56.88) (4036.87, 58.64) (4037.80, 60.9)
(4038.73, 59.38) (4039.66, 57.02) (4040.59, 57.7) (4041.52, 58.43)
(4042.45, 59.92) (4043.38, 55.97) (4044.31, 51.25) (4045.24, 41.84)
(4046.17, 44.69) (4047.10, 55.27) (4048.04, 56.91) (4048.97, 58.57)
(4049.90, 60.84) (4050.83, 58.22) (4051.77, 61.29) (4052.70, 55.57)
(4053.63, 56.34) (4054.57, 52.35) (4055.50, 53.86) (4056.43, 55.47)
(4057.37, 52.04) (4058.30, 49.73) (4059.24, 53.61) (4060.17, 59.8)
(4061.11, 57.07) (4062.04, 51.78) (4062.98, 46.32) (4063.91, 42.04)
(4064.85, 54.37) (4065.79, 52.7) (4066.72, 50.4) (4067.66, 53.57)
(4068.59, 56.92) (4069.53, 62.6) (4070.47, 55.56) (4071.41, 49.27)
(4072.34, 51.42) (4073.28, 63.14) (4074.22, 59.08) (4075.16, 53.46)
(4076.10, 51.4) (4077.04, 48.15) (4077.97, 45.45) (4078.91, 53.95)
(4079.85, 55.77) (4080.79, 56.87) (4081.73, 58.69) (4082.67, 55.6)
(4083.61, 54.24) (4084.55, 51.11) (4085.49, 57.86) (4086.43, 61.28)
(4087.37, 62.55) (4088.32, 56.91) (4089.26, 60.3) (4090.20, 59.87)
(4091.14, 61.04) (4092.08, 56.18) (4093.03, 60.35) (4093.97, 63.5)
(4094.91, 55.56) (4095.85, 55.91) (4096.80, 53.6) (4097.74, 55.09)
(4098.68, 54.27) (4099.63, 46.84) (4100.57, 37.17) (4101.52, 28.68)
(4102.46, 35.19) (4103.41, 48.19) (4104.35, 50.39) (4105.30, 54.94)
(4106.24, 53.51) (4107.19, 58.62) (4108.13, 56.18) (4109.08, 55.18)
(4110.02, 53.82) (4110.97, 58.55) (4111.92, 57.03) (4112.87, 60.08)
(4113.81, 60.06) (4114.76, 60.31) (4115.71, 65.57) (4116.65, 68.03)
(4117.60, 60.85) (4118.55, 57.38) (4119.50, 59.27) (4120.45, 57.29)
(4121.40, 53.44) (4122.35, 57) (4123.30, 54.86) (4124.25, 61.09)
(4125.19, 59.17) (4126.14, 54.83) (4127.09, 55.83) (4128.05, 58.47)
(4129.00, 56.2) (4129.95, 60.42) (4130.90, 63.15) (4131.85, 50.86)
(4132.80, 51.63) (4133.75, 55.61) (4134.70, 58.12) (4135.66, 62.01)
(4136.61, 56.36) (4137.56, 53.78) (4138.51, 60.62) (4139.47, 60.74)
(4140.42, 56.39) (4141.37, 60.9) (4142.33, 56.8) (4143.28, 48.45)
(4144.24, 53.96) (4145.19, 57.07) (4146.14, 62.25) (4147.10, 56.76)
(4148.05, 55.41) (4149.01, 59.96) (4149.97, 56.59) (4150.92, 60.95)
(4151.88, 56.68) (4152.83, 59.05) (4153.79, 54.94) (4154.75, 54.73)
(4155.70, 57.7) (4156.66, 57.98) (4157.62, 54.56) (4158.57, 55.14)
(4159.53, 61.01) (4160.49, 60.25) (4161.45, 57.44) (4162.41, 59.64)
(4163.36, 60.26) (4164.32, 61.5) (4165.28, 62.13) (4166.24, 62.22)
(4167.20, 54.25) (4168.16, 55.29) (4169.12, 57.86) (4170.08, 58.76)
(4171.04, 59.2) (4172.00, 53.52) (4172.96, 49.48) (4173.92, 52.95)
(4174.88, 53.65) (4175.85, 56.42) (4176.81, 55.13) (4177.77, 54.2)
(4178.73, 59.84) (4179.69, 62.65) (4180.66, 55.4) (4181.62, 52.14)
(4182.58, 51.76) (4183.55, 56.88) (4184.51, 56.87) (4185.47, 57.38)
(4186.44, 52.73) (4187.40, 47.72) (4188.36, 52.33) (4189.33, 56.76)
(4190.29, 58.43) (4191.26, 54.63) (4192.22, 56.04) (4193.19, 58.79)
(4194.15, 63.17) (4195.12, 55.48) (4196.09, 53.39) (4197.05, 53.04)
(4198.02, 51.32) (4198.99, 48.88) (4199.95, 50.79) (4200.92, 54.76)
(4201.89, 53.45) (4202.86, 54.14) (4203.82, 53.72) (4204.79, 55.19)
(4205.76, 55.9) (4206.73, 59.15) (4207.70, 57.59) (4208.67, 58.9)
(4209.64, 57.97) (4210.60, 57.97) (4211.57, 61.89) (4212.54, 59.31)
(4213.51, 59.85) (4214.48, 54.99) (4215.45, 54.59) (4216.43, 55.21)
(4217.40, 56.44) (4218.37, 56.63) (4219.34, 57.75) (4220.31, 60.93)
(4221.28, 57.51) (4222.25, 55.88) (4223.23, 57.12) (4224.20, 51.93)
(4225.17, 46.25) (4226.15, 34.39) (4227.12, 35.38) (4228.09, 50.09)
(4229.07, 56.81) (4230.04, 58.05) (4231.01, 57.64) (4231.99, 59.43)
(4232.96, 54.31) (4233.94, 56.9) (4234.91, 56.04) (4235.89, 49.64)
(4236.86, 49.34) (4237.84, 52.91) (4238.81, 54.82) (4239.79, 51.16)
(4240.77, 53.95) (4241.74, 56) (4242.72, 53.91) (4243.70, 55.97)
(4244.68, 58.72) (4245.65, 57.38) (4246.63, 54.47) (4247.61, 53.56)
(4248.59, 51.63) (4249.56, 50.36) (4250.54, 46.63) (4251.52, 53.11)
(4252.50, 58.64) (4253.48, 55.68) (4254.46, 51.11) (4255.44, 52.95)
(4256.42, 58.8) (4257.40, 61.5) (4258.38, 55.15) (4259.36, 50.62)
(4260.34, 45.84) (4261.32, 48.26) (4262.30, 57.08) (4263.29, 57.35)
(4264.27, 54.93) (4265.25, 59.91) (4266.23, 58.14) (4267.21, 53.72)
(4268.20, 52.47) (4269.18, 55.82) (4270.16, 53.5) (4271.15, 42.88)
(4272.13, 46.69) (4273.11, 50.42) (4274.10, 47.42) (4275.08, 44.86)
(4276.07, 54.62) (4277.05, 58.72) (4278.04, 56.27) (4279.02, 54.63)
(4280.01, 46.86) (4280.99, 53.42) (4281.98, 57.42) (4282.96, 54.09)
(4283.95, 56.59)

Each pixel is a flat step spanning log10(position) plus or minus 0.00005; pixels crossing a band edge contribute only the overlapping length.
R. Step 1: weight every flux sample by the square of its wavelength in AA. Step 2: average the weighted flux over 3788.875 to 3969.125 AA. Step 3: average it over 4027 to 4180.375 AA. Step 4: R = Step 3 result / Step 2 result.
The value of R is 1.53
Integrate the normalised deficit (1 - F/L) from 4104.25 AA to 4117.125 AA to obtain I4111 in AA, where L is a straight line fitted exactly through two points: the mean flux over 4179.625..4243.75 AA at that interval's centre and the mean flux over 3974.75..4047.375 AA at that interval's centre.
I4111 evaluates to -0.86 AA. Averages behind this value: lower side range 54.5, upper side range 54.7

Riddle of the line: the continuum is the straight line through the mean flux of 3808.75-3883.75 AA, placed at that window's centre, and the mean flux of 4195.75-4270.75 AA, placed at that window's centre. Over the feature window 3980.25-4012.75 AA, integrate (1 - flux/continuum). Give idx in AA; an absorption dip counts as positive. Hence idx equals -4.37 AA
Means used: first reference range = 43.1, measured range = 53.9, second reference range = 54.4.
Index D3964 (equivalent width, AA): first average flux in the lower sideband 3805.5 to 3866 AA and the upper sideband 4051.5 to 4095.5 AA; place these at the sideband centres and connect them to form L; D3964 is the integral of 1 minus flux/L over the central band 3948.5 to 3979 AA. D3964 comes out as 8.05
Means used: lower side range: 42.6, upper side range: 55.2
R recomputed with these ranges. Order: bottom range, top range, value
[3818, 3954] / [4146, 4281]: 1.58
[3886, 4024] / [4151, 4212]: 1.45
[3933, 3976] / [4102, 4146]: 1.85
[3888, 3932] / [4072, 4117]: 1.44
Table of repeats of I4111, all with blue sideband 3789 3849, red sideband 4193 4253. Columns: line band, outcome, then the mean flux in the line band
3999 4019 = -3.14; 55.2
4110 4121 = -1.93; 60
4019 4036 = -2.95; 56.6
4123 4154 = -3.29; 57.3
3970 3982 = 1.43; 41.1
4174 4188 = -0.51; 55.1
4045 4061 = -1.84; 54.7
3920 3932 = 3.37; 32.3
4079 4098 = -2.78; 57.6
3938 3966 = 3.27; 40.5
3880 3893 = 0.84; 40.9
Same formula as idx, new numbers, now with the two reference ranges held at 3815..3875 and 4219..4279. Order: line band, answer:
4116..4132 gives -2.7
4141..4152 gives -1.4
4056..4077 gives -2.3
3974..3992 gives -2.0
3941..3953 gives 0.8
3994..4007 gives -1.7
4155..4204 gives -4.3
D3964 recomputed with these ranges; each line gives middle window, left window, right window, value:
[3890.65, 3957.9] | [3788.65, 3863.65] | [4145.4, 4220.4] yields 9.8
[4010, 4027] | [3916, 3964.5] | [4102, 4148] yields -4.7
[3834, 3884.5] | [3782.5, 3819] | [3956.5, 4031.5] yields 2.4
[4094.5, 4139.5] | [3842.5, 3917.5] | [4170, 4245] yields -2.5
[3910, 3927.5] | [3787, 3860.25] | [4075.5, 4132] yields 0.7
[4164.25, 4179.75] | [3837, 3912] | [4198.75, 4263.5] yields -1.2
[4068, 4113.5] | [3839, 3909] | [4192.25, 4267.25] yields -3.1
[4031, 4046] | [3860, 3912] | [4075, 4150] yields -0.7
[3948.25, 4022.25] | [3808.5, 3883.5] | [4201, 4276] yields 0.1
